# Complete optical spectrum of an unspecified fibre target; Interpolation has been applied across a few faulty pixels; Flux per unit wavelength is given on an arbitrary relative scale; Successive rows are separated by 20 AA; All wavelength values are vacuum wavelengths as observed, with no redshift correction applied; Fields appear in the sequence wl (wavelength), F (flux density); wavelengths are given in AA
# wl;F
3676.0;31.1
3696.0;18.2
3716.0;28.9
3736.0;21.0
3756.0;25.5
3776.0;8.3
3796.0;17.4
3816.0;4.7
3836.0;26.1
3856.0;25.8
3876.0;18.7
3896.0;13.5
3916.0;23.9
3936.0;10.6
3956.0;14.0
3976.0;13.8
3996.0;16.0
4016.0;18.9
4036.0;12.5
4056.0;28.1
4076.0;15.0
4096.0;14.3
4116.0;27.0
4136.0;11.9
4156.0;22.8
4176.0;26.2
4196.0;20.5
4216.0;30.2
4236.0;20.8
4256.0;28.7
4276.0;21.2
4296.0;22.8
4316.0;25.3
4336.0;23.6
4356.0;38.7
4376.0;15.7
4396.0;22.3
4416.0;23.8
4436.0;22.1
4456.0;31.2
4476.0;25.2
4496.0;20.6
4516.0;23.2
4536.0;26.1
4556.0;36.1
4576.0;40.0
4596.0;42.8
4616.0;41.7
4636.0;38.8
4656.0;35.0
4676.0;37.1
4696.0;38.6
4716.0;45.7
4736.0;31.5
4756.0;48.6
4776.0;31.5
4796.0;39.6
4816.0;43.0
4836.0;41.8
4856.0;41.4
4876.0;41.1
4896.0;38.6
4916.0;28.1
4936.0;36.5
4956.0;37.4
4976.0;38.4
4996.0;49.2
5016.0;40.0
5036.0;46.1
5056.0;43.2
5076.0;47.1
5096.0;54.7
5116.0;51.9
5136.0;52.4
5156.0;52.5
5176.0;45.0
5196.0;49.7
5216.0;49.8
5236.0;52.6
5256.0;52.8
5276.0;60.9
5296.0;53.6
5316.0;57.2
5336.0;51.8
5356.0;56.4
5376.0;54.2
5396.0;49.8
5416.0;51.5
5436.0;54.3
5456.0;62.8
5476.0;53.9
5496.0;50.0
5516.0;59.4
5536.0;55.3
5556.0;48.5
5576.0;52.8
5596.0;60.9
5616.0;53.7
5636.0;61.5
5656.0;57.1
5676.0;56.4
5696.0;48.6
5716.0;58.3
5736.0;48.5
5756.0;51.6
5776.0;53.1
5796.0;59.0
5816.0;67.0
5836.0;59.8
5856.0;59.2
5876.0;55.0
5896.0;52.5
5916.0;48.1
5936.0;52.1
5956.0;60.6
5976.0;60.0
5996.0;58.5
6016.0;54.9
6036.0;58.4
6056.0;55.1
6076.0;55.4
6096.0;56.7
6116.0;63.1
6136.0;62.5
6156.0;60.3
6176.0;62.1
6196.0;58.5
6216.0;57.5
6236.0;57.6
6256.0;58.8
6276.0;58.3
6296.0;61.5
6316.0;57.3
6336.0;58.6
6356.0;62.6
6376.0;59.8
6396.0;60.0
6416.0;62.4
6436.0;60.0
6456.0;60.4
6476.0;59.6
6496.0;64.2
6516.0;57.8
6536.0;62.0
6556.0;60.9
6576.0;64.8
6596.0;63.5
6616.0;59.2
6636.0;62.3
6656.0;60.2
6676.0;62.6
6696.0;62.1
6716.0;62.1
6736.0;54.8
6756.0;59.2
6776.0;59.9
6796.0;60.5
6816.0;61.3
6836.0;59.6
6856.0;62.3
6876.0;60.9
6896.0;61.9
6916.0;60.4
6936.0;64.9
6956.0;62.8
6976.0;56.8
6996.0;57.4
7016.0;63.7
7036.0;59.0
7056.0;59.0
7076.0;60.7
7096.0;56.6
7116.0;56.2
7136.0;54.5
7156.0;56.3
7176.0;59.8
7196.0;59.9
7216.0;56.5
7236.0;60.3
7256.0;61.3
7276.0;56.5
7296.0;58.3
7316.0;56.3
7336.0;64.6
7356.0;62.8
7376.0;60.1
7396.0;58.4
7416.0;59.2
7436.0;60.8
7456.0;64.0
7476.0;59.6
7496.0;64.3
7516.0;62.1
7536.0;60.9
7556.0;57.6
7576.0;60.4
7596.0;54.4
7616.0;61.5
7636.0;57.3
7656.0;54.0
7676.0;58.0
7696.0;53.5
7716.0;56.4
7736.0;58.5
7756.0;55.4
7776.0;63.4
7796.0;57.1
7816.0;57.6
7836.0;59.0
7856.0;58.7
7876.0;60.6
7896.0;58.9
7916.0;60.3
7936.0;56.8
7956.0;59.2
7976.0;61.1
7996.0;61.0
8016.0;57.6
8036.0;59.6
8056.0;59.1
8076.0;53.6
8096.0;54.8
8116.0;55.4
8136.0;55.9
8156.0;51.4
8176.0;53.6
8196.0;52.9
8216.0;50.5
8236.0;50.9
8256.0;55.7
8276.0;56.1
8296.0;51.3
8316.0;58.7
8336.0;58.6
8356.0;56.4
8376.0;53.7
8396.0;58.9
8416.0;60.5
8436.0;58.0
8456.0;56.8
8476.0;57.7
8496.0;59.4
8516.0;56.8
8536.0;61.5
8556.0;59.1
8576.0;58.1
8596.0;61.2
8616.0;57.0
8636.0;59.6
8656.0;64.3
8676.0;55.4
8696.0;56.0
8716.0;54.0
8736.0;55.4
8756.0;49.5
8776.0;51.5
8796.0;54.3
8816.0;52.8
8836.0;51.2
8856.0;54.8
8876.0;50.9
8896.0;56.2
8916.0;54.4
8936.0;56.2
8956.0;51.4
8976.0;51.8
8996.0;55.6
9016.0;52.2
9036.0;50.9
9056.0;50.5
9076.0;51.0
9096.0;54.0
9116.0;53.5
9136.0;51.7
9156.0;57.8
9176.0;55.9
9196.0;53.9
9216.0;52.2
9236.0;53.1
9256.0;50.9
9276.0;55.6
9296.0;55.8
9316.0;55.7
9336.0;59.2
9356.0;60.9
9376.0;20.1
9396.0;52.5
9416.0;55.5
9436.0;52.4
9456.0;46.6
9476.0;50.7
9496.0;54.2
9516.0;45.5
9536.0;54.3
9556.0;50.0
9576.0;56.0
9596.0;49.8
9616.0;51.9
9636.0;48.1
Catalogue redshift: 0.143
